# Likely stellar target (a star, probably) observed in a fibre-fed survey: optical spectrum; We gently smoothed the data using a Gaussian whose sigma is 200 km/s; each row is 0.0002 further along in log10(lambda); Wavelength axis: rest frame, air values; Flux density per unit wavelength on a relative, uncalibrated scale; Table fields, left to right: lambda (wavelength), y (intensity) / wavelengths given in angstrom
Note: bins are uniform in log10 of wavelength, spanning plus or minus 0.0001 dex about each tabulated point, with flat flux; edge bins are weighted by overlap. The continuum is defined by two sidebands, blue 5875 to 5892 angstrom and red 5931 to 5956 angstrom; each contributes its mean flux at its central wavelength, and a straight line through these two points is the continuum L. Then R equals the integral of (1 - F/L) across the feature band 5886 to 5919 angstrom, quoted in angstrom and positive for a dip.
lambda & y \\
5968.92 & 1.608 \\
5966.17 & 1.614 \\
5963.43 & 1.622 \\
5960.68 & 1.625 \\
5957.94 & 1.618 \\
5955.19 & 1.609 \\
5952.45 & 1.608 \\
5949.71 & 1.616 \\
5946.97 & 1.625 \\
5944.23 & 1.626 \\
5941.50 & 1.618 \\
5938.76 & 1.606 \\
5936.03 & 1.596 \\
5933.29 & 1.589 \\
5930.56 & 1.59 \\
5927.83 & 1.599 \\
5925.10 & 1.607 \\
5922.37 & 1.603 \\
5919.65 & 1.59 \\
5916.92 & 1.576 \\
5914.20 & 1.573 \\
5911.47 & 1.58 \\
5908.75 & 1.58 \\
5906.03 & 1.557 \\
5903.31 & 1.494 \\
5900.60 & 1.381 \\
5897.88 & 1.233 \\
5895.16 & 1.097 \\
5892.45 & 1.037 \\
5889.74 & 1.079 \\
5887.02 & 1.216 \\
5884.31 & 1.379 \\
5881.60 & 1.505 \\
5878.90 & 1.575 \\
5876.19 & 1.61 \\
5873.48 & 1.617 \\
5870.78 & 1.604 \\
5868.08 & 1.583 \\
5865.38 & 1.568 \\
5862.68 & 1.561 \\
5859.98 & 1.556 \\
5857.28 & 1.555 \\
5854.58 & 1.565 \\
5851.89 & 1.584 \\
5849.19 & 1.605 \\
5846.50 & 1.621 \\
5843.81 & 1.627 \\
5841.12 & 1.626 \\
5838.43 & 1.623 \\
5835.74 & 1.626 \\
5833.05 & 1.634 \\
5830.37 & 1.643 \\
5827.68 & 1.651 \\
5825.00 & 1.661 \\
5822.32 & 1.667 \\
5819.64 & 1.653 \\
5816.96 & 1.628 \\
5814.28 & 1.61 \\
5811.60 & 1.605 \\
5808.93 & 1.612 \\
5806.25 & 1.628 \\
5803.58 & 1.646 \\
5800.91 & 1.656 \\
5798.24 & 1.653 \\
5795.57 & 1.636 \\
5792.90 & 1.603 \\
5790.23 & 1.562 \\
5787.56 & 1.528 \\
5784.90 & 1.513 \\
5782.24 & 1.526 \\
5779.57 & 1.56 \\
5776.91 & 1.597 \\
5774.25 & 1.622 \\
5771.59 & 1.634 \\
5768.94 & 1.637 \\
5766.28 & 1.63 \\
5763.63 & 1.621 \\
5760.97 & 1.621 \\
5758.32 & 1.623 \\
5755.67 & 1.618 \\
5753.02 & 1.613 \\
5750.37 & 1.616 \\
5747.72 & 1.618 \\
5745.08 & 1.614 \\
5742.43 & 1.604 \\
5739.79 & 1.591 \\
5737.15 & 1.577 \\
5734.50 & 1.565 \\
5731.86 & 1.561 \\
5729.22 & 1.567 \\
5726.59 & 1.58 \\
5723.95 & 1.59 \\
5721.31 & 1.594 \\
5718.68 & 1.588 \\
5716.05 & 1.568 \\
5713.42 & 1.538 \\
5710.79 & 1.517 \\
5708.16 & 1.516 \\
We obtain 1.78 angstrom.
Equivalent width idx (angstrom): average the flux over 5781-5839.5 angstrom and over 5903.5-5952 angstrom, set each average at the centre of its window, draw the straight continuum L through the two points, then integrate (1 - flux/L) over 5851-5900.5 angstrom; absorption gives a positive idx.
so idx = 5.16 angstrom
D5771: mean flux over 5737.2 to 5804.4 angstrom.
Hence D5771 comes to 1.6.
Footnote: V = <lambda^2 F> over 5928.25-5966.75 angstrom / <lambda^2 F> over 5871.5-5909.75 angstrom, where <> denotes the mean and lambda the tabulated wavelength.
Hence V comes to 1.19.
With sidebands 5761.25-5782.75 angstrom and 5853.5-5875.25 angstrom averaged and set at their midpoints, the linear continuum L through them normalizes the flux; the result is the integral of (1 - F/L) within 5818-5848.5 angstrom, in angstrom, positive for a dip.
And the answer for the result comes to -0.99 angstrom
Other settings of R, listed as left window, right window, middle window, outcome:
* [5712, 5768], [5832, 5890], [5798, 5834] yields -1.7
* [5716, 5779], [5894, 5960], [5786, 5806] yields -0.3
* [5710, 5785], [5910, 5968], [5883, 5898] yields 4.1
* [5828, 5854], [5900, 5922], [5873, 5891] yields 1.8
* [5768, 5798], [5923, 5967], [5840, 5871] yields 0.2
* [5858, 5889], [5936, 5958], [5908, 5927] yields -0.2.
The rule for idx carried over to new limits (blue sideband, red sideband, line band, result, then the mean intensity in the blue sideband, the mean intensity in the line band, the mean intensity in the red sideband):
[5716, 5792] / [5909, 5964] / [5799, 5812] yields -0.3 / 1.59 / 1.63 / 1.6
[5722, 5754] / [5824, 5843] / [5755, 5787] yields 0.2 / 1.59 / 1.6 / 1.64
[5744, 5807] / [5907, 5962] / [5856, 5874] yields 0.3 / 1.61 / 1.58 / 1.6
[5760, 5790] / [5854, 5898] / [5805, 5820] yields -0.9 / 1.59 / 1.62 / 1.43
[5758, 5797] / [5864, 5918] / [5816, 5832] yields -1.2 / 1.59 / 1.65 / 1.44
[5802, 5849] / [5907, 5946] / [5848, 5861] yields 0.4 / 1.63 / 1.57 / 1.6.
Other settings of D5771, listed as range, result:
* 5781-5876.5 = 1.61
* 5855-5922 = 1.47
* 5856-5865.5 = 1.56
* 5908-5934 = 1.59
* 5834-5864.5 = 1.6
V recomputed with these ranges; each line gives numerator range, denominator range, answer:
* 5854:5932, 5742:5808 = 0.96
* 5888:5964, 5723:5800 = 1.01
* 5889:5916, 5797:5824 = 0.87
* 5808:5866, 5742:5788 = 1.03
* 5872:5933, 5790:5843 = 0.92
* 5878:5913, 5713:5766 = 0.90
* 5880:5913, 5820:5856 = 0.85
